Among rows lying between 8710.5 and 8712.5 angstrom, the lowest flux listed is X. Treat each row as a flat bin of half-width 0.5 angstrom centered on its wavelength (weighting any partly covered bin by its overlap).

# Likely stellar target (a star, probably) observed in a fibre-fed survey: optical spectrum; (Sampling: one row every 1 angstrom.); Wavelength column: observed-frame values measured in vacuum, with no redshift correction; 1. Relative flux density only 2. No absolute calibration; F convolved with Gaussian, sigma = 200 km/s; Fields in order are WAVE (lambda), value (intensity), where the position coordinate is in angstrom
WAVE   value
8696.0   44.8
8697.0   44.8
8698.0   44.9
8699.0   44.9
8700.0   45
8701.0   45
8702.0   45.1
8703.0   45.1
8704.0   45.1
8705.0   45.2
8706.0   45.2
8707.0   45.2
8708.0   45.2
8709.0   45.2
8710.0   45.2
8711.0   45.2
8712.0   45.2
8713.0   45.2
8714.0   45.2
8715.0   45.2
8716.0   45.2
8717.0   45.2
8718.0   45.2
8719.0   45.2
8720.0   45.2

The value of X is 45.2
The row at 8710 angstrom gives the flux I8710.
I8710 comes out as 45.2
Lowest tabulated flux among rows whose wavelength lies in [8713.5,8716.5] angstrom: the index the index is 45.2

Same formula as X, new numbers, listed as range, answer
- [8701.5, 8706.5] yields 45.1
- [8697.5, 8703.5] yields 44.9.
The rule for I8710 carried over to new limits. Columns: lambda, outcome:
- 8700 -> 45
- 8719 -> 45.2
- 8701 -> 45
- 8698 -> 44.9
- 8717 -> 45.2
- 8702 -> 45.1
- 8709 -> 45.2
